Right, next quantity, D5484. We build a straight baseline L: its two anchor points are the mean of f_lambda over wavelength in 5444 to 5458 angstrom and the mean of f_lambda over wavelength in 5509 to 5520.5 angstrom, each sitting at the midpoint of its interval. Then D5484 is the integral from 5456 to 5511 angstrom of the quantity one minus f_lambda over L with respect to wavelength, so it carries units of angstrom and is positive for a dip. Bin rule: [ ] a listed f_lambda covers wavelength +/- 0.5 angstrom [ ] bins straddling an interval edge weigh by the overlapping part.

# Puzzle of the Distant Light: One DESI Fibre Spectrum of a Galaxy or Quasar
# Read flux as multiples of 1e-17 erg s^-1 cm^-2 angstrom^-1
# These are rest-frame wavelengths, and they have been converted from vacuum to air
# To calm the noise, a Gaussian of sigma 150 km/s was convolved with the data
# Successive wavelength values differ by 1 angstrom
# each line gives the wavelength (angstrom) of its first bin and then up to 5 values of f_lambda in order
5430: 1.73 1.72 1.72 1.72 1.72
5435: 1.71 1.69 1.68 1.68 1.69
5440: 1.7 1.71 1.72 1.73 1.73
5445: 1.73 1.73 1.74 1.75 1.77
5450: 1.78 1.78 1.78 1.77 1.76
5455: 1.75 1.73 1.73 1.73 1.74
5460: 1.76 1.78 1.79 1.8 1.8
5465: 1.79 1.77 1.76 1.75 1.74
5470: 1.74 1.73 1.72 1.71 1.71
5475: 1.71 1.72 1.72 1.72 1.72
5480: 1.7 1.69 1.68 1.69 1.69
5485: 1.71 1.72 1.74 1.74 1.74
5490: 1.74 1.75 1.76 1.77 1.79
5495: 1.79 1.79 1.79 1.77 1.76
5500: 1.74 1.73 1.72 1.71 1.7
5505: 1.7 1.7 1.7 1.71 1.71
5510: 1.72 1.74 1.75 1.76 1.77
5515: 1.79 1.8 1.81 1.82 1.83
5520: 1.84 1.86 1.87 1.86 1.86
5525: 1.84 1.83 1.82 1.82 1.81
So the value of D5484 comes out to 0.94 angstrom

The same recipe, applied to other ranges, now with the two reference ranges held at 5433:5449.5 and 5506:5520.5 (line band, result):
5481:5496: 0.11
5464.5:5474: -0.04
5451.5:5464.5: -0.26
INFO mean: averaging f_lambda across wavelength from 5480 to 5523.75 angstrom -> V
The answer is 1.75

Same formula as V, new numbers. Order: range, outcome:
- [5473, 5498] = 1.73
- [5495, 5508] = 1.74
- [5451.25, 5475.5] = 1.75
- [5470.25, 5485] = 1.71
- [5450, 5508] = 1.74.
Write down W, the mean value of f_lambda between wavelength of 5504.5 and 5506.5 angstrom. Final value 1.7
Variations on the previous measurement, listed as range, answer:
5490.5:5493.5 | 1.76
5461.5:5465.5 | 1.79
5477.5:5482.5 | 1.7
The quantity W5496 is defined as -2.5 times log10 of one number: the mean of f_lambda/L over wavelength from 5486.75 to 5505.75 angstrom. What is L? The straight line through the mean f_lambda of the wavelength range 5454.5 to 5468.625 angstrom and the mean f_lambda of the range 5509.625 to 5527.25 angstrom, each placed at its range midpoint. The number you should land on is 0.03 mag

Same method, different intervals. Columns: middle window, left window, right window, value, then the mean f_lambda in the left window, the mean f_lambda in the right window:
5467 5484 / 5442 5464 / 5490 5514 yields 0.02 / 1.76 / 1.74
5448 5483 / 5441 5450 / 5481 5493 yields -0.01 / 1.74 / 1.72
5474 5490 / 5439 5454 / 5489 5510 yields 0.02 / 1.74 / 1.74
